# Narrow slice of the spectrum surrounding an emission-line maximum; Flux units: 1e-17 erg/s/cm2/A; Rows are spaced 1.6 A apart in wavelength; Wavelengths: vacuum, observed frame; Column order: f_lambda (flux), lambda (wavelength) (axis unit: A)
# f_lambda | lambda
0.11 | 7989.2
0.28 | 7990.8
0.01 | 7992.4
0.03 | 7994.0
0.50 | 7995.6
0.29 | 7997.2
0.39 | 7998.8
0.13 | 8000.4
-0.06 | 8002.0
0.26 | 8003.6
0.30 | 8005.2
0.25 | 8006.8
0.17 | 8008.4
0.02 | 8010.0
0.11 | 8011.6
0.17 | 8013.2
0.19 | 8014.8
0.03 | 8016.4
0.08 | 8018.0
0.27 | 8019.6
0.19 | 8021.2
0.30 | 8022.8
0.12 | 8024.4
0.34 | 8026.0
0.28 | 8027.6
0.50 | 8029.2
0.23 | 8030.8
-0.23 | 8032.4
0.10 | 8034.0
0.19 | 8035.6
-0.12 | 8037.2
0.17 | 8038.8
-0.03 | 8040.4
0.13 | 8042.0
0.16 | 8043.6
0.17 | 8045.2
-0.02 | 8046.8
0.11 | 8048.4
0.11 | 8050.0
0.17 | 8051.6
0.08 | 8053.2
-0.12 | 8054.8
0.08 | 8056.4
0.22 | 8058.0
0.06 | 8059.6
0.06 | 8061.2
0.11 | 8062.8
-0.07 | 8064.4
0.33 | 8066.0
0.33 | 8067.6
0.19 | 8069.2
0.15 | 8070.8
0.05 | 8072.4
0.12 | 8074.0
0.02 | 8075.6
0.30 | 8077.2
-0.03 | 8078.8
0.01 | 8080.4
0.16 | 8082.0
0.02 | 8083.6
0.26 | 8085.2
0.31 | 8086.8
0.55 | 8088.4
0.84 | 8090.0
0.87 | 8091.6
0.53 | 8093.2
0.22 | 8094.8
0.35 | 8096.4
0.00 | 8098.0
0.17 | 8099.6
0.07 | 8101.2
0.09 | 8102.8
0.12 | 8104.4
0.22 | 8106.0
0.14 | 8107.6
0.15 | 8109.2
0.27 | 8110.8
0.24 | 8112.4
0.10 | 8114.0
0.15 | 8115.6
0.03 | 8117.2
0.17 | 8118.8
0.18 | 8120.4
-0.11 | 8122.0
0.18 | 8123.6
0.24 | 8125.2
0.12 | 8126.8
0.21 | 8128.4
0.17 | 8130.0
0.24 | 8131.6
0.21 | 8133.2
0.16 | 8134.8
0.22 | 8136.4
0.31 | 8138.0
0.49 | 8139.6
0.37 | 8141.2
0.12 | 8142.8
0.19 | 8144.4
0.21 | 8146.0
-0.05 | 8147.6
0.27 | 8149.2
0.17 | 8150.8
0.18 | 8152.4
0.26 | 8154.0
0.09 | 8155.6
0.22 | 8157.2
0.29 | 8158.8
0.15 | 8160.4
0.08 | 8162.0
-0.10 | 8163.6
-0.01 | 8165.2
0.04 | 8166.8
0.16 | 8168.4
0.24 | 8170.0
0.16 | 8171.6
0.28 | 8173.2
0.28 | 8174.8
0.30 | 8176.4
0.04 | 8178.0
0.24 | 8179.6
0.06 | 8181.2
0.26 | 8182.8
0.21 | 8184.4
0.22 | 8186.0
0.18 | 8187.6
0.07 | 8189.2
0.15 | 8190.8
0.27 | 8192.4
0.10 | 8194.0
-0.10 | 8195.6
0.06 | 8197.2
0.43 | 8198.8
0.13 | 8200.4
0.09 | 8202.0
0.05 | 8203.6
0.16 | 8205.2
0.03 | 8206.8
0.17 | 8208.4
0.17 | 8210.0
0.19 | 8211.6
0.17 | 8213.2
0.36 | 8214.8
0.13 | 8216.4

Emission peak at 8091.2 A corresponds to H-gamma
